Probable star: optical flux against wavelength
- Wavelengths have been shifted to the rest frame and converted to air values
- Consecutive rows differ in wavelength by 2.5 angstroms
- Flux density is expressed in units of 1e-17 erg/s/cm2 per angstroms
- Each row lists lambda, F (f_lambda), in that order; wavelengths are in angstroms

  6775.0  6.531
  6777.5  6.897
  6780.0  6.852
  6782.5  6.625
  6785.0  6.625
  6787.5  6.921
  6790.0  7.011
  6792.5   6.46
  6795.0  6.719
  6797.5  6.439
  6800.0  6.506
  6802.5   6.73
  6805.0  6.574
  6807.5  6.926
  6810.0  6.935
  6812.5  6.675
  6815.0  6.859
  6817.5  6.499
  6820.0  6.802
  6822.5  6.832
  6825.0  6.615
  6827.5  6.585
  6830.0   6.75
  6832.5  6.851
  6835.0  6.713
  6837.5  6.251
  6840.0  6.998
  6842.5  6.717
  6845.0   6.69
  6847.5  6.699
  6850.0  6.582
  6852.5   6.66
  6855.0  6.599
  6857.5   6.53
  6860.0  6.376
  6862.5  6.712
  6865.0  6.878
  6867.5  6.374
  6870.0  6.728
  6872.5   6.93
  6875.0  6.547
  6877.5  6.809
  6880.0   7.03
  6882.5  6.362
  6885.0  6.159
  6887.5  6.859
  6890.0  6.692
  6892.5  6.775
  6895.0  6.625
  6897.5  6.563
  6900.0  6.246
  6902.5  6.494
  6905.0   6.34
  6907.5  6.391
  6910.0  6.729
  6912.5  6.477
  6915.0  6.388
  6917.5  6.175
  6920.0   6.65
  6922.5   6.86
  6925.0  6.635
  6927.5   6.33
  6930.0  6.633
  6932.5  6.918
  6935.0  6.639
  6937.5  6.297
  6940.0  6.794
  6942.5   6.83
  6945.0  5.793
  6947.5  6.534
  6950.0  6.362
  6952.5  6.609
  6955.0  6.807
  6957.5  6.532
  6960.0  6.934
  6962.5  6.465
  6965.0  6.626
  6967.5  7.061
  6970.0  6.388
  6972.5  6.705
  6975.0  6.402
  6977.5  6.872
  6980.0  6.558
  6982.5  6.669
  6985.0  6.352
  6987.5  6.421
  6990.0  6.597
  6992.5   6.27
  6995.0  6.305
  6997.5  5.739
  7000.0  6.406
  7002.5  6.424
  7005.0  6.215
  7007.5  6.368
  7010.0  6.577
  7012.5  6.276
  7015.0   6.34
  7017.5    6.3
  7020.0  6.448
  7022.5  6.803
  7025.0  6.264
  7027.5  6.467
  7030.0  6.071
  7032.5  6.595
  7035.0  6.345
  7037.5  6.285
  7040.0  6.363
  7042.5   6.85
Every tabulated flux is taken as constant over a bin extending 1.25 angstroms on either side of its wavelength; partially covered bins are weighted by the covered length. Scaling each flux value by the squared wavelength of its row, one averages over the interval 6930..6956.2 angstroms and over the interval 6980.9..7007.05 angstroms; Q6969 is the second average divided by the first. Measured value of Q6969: 1.0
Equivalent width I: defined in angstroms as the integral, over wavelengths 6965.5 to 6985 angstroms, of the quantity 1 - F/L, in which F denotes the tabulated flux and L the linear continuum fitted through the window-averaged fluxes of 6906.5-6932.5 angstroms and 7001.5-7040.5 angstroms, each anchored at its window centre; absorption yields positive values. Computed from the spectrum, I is -0.6 angstroms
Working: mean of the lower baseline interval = 6.55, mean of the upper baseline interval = 6.38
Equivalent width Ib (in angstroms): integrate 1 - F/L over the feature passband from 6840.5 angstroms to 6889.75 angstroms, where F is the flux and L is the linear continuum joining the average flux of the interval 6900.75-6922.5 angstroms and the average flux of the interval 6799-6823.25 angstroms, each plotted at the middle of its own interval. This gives -0.42 angstroms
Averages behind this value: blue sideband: 6.73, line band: 6.65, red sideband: 6.47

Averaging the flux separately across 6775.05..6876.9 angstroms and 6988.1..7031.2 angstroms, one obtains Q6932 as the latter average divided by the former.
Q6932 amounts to 0.9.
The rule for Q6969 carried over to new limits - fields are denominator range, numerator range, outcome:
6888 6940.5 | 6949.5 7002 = 1.01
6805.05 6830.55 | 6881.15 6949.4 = 1.00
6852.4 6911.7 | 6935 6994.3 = 1.02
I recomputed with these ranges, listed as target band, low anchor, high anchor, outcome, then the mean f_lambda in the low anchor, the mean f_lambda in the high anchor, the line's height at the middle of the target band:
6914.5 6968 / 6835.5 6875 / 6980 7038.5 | -0.7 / 6.65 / 6.38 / 6.5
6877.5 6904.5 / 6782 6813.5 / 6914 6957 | 0.1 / 6.71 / 6.55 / 6.6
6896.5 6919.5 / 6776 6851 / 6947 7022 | 0.6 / 6.71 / 6.49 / 6.59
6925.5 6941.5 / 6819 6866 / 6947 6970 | 0.1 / 6.67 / 6.65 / 6.65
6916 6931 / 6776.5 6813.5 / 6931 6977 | 0.2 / 6.73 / 6.6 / 6.62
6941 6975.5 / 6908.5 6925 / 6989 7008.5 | -0.9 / 6.55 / 6.29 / 6.42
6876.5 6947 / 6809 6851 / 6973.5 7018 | 0.0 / 6.71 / 6.4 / 6.55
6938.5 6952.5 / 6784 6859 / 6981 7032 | 0.0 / 6.69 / 6.37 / 6.48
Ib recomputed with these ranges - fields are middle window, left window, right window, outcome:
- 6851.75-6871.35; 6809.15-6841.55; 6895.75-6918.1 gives 0.0 angstroms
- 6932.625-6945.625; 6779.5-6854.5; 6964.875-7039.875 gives 0.0 angstroms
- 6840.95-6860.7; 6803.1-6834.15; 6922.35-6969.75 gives 0.3 angstroms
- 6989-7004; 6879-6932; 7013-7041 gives 0.3 angstroms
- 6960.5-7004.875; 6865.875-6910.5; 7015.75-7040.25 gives -0.2 angstroms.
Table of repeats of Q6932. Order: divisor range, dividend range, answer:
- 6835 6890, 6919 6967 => 0.99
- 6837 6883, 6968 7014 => 0.96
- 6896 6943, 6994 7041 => 0.97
